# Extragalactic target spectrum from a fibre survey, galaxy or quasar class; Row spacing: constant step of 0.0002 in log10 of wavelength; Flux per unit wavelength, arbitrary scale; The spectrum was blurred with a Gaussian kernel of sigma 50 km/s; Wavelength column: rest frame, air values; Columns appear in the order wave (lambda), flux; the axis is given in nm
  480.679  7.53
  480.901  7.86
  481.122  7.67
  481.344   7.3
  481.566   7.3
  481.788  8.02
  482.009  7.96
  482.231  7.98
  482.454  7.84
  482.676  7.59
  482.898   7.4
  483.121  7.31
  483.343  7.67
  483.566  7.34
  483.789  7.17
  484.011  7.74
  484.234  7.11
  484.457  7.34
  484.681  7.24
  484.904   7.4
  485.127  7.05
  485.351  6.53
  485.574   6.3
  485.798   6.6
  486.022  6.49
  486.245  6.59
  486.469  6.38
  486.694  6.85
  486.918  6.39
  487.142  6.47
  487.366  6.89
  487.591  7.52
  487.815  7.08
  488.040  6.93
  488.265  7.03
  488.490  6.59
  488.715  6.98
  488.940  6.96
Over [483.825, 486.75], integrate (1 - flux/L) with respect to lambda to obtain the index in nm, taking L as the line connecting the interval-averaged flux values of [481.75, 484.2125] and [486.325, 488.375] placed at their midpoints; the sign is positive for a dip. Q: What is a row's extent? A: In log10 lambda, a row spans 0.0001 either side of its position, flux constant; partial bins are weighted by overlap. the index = 0.123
